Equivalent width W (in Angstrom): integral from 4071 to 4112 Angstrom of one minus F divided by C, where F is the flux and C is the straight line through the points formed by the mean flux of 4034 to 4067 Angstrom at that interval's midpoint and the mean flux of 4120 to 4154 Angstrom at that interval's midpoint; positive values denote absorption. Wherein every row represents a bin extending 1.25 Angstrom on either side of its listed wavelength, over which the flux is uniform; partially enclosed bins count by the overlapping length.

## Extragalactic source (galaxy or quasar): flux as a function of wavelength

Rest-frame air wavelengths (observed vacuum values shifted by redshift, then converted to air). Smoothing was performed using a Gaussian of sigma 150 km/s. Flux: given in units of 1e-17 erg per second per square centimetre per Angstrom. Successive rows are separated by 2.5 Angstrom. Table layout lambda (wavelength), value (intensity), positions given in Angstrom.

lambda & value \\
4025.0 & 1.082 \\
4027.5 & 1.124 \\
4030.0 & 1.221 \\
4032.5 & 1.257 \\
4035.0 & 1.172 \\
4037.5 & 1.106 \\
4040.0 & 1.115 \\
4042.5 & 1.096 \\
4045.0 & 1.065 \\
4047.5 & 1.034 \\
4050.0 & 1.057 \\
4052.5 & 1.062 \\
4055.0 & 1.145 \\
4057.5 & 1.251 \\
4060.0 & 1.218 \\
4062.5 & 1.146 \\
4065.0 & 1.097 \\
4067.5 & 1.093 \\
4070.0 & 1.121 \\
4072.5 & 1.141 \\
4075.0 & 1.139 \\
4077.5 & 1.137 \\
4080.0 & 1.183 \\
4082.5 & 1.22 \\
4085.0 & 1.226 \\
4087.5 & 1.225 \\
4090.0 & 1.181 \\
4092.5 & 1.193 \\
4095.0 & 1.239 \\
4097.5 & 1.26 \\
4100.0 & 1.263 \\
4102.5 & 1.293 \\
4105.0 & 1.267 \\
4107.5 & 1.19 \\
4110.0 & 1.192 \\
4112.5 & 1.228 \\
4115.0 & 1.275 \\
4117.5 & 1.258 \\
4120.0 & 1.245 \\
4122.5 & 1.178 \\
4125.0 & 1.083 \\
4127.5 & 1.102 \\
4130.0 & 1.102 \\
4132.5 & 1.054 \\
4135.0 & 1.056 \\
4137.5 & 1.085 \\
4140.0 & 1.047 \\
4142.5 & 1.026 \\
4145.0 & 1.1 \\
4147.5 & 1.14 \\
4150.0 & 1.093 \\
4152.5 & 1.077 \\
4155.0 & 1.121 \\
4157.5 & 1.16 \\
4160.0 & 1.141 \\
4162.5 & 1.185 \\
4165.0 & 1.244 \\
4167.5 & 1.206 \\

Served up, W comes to -3.8 Angstrom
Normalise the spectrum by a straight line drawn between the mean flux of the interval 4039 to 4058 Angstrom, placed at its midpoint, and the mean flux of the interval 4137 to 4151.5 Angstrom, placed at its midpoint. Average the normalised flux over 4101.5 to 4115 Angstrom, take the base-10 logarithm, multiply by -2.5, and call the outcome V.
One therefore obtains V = -0.14 mag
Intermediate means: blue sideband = 1.1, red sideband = 1.08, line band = 1.24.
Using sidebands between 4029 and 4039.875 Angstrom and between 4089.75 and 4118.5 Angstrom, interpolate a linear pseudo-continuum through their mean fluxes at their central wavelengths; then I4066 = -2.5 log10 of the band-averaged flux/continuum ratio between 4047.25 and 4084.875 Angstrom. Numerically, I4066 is 0.06 mag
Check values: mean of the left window 1.18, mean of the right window 1.24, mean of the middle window 1.14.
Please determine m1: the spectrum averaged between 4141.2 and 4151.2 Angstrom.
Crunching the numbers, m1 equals 1.09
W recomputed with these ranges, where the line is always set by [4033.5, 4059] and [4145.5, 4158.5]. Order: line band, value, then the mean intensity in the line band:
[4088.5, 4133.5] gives -3.48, 1.2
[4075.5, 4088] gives -0.89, 1.19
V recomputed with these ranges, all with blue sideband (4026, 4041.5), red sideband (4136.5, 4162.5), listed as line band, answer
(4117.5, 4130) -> -0.039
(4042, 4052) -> 0.094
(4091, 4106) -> -0.111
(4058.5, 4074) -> 0.008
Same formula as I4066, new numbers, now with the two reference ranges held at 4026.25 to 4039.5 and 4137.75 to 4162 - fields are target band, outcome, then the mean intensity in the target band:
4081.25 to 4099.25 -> -0.08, 1.22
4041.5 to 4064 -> 0.04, 1.12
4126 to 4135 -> 0.03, 1.08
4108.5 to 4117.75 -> -0.10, 1.23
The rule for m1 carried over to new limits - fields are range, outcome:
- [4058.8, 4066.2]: 1.15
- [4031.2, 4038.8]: 1.18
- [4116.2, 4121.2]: 1.25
